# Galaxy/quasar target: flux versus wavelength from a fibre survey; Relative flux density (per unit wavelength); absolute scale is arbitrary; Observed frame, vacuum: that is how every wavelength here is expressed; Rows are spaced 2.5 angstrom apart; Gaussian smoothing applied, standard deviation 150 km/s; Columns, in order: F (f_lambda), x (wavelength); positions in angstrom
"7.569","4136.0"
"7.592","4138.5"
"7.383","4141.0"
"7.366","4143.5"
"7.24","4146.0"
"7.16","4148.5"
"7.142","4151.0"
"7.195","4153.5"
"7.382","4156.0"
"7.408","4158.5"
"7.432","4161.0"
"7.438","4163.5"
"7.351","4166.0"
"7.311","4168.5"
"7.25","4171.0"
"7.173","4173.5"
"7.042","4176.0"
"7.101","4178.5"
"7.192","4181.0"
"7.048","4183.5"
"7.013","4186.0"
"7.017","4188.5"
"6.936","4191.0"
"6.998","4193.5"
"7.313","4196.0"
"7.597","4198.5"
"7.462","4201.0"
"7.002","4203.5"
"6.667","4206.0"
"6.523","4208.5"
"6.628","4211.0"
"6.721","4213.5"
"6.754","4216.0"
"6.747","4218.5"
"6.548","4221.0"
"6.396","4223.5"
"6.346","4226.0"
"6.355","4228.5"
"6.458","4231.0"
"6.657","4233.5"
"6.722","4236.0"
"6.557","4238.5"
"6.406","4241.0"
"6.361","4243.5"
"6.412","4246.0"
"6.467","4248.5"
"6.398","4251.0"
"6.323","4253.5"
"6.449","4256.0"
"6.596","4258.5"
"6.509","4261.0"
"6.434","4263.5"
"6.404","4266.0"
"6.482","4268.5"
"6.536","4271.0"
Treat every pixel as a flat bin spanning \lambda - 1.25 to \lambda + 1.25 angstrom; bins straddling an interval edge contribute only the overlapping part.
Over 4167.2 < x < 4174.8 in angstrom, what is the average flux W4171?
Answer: 7.24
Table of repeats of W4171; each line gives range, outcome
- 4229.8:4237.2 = 6.61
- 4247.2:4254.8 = 6.4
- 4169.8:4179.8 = 7.14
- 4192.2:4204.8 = 7.27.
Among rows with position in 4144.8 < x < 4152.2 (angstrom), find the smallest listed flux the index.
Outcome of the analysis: 7.142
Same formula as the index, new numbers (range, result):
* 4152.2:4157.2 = 7.195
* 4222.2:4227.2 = 6.346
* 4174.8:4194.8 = 6.936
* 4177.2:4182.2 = 7.101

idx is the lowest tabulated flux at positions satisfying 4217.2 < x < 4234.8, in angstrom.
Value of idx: 6.346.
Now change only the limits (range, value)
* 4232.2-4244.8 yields 6.361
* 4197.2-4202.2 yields 7.462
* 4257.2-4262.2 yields 6.509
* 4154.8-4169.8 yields 7.311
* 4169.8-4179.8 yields 7.042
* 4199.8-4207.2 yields 6.667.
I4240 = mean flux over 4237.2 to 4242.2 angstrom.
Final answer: 6.48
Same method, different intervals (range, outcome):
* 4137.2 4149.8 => 7.35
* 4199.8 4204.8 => 7.22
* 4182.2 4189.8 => 7.03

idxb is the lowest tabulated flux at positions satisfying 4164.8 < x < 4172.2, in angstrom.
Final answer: 7.25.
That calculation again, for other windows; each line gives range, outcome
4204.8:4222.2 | 6.523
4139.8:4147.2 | 7.24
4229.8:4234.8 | 6.458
